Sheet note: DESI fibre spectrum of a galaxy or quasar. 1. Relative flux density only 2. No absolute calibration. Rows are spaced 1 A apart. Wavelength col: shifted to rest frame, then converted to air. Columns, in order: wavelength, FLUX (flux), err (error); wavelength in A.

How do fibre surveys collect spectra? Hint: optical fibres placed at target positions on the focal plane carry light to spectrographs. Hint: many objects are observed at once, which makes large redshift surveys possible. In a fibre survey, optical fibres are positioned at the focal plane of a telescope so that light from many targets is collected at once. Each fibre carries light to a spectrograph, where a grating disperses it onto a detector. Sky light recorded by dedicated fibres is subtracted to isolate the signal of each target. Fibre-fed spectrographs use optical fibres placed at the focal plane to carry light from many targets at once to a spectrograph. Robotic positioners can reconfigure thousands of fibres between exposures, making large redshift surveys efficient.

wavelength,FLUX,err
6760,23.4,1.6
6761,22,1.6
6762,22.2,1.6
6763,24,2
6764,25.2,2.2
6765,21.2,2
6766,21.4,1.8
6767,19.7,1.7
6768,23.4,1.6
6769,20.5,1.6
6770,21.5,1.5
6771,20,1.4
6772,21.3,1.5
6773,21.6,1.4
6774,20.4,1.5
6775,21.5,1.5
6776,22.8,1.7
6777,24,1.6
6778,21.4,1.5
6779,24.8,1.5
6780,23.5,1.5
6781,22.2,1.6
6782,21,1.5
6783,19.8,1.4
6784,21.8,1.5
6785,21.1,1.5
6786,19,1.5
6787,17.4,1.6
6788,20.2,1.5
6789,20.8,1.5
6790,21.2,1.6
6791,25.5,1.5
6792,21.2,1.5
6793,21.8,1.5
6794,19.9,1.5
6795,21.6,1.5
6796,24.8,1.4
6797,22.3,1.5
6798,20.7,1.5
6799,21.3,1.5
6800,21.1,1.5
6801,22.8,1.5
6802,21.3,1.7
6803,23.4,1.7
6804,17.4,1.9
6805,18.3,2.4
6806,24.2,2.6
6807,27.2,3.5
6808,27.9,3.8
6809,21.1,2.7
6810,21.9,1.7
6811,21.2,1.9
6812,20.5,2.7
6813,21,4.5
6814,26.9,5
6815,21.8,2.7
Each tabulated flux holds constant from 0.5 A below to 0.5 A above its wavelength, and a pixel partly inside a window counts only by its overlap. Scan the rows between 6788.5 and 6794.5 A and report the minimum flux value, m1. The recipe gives 19.9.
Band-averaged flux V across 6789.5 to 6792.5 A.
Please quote 22.6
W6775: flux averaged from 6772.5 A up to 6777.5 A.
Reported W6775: 22.1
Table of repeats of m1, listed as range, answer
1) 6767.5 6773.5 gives 20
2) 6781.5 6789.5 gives 17.4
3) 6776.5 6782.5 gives 21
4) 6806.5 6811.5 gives 21.1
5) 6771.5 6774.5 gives 20.4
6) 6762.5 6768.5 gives 19.7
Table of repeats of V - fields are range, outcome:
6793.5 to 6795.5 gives 20.8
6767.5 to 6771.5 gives 21.4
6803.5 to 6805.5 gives 17.9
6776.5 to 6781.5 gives 23.2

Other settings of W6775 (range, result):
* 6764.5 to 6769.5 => 21.2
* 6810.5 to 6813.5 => 20.9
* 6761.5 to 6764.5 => 23.8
